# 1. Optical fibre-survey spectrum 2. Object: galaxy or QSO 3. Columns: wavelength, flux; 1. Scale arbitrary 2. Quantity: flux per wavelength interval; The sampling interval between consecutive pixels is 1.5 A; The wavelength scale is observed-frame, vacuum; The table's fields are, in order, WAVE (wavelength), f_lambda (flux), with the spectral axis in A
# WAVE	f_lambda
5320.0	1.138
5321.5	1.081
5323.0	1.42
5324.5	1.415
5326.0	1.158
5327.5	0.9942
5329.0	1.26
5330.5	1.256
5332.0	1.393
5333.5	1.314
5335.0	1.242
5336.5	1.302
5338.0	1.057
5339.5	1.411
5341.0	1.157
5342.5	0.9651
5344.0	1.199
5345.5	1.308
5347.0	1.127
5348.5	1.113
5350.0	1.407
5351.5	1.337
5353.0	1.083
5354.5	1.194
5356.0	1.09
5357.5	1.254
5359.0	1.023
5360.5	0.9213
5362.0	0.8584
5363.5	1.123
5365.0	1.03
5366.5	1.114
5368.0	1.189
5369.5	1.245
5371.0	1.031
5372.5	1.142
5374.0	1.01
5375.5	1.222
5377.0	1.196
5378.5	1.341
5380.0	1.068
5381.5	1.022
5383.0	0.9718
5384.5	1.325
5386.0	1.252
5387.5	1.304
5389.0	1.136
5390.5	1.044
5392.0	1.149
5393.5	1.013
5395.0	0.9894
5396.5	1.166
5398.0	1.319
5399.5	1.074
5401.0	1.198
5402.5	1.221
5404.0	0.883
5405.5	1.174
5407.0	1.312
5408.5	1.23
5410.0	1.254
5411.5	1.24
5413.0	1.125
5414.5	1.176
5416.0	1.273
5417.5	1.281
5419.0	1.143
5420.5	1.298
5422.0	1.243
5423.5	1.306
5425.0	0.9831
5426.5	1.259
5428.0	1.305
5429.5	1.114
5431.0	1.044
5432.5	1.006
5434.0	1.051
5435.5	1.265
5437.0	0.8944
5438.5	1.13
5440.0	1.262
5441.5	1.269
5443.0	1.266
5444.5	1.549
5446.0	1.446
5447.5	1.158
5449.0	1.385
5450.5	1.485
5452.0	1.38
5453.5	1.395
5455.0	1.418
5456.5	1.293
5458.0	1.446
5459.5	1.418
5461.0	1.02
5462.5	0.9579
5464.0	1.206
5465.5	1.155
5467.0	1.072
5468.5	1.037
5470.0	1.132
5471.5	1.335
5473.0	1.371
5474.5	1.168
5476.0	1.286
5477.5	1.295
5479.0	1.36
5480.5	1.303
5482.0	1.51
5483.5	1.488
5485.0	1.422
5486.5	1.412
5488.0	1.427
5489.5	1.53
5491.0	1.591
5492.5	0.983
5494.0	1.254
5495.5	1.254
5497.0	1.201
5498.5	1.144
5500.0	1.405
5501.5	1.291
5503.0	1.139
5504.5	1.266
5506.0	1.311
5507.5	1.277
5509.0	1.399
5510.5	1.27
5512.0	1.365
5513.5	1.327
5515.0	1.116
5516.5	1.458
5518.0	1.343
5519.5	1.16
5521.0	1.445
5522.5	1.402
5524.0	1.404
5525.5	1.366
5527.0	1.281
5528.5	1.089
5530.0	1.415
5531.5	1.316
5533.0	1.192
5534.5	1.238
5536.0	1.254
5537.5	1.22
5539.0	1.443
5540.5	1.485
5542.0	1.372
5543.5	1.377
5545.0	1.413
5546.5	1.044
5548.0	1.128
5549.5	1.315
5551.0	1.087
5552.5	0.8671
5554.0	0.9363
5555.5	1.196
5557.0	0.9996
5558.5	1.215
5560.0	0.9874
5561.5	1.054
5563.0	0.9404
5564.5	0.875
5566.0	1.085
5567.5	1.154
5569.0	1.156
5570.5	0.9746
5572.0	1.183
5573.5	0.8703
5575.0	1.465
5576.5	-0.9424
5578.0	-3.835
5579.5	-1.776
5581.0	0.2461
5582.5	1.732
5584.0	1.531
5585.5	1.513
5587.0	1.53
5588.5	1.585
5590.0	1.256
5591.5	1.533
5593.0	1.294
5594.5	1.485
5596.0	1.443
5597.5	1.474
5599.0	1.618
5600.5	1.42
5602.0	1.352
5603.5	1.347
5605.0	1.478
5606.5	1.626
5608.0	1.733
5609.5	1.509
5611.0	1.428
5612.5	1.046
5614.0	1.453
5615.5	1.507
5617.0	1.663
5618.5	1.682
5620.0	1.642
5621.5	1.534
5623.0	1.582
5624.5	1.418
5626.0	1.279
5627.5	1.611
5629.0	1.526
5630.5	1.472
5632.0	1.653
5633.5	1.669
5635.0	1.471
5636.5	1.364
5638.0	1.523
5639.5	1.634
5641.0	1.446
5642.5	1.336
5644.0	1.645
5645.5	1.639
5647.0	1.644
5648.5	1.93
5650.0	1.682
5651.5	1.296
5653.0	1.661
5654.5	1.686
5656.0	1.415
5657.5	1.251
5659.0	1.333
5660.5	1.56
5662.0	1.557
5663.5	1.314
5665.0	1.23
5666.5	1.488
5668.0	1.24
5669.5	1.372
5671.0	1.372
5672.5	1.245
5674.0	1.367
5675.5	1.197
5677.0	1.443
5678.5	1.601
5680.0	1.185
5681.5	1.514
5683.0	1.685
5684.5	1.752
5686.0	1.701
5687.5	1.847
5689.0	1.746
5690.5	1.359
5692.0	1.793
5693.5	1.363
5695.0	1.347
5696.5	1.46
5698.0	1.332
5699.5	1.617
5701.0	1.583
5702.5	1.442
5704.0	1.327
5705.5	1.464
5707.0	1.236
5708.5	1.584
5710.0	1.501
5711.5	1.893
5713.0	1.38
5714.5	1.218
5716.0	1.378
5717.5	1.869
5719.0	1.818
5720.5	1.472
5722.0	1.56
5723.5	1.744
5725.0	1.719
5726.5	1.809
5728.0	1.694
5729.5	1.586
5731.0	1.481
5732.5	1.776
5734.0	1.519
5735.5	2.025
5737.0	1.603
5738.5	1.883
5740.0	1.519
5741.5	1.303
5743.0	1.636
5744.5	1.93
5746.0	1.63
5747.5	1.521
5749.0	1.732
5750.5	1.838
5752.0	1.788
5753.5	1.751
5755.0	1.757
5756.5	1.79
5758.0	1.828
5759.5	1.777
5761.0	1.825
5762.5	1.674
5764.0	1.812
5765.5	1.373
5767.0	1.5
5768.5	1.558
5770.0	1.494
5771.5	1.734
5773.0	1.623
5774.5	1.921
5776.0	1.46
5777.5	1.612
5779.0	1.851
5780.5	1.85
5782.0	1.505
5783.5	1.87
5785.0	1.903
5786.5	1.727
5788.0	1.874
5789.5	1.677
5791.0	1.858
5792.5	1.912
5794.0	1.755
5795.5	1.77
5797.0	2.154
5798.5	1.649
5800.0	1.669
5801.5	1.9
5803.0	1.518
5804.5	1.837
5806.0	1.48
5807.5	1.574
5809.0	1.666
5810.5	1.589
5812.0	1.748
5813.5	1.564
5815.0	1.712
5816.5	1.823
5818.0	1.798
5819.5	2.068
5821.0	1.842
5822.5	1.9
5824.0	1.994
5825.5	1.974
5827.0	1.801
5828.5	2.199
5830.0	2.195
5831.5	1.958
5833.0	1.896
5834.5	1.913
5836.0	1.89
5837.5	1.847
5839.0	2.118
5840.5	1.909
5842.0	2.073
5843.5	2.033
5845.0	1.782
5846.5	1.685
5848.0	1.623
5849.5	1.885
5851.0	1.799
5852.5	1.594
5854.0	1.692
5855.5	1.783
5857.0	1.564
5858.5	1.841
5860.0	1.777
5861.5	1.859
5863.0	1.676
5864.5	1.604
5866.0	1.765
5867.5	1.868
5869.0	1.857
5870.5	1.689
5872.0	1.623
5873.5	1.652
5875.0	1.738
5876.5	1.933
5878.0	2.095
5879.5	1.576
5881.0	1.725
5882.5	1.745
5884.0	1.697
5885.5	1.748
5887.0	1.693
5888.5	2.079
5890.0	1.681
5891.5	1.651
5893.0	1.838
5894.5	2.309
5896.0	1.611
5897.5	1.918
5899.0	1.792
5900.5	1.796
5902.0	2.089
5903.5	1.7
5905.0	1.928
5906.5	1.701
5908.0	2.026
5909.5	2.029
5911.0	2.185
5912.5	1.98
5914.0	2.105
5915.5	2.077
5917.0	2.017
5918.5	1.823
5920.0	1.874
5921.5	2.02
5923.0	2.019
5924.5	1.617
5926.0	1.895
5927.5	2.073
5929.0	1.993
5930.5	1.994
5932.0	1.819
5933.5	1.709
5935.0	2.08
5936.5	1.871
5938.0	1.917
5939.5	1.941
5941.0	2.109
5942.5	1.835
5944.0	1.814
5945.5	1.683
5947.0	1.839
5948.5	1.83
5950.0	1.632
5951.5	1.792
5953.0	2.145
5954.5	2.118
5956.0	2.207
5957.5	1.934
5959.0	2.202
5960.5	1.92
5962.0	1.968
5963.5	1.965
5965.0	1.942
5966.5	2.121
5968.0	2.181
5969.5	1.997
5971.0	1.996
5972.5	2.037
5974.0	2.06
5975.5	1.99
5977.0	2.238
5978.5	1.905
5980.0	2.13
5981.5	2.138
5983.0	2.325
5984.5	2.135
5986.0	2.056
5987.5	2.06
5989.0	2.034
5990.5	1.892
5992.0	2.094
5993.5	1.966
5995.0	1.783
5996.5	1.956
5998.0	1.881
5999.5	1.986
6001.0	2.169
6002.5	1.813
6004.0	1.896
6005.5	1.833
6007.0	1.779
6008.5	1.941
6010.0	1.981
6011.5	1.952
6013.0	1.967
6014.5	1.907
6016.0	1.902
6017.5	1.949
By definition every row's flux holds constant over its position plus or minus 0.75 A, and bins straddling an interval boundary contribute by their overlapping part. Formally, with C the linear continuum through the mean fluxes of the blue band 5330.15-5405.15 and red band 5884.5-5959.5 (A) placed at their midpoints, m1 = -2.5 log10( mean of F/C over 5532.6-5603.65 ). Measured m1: 0.36 mag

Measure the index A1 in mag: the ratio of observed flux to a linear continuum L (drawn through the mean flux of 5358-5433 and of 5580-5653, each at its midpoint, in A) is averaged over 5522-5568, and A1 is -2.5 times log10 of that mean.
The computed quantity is 0.15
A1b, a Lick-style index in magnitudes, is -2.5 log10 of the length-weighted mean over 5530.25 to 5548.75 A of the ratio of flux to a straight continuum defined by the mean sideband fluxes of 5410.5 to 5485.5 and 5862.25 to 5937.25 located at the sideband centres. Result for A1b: 0.06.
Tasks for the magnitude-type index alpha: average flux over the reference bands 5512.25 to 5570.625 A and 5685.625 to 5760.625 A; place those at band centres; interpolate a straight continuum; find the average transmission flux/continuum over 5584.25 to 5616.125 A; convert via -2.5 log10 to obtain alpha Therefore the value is -0.09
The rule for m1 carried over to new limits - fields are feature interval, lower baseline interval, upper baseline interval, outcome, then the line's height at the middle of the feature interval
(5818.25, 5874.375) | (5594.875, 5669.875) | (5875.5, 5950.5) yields -0.03 mag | 1.79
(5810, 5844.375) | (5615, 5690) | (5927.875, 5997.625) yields -0.08 mag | 1.78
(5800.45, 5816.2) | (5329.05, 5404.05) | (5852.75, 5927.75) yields 0.04 mag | 1.73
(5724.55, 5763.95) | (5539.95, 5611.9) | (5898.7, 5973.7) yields -0.16 mag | 1.47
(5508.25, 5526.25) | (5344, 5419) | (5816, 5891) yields 0.01 mag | 1.35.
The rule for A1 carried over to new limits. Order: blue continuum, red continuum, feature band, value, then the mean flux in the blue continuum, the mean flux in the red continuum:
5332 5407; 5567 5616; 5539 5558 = -0.13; 1.15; 1.04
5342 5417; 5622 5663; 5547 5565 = 0.31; 1.15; 1.53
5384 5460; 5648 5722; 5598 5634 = -0.07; 1.22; 1.49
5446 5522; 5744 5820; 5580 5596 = 0.10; 1.3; 1.73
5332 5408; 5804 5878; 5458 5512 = 0.03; 1.16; 1.81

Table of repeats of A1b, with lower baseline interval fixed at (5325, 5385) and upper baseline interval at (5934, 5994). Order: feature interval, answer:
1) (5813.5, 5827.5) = -0.04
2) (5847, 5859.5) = 0.08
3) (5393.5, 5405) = 0.10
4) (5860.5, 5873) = 0.08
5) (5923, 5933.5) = 0.03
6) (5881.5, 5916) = 0.02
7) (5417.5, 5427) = 0.04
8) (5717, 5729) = -0.02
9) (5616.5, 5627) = -0.01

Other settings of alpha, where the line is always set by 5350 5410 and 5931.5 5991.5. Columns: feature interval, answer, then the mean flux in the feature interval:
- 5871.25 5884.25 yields 0.067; 1.76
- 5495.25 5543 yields 0.034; 1.3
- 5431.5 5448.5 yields 0.017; 1.21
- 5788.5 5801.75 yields -0.041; 1.81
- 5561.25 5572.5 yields 0.323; 1.05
